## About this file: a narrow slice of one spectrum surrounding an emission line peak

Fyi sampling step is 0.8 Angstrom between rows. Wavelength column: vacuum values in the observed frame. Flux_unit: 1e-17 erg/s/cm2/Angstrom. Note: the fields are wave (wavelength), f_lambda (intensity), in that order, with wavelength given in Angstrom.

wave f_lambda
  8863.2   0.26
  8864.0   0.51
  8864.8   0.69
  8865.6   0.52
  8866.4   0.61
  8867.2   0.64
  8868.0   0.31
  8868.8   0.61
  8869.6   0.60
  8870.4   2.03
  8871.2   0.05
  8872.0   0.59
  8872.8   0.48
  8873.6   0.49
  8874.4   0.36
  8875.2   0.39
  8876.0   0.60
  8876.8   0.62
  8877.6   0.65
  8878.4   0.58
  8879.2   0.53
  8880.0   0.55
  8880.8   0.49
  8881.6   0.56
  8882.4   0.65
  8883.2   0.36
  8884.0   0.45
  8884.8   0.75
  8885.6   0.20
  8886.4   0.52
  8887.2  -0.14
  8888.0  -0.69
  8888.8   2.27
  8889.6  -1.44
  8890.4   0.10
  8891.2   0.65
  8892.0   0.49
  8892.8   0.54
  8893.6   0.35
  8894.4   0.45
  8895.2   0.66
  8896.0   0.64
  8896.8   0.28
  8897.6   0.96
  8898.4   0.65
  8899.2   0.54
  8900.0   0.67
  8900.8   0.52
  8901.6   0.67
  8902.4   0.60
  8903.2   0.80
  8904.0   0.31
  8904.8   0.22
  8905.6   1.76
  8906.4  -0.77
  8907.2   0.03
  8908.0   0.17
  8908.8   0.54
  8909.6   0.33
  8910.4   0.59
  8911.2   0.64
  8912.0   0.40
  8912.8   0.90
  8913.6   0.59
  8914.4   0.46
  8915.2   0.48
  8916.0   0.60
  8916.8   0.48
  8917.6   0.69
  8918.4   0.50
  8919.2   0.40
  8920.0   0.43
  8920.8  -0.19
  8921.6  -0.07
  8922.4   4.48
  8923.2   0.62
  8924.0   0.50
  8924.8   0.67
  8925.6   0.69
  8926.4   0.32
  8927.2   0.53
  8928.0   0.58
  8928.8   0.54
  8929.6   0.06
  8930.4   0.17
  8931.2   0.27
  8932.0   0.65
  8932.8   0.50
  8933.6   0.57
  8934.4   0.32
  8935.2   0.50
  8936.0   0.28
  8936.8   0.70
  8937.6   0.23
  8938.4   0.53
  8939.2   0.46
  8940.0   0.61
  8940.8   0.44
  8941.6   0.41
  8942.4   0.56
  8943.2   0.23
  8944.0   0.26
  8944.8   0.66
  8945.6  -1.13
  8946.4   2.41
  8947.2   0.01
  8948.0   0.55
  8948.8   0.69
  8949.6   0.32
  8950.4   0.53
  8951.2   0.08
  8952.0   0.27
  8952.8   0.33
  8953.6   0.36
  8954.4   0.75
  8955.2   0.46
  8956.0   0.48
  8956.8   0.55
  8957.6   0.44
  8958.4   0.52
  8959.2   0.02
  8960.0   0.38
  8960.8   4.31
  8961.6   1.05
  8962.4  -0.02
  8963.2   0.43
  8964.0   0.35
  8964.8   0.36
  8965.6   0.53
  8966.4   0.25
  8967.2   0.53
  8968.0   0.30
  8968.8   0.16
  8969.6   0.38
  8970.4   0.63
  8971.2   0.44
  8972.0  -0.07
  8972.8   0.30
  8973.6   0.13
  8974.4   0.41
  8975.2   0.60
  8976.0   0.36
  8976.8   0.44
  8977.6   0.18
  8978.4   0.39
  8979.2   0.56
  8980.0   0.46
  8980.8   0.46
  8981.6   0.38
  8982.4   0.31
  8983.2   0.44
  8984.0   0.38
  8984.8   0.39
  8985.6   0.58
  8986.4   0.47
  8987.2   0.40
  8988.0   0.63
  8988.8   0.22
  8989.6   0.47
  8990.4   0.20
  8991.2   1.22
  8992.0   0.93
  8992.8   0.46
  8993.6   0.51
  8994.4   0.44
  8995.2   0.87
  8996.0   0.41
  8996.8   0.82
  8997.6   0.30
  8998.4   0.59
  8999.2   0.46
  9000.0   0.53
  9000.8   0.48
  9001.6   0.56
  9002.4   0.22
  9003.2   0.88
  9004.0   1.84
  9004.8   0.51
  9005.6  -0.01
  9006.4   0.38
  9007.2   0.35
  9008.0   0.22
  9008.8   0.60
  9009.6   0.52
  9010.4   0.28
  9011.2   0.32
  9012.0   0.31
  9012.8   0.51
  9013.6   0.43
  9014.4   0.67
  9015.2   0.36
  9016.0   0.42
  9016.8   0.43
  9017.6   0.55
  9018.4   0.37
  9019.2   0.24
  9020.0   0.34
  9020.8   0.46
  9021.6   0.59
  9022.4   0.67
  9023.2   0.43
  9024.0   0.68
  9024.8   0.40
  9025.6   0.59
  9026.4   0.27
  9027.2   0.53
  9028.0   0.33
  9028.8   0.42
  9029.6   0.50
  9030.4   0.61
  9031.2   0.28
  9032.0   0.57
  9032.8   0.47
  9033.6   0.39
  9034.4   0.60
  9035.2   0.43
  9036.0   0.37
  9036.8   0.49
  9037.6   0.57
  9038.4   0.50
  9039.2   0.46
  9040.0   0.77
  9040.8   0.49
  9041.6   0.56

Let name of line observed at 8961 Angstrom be H-beta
